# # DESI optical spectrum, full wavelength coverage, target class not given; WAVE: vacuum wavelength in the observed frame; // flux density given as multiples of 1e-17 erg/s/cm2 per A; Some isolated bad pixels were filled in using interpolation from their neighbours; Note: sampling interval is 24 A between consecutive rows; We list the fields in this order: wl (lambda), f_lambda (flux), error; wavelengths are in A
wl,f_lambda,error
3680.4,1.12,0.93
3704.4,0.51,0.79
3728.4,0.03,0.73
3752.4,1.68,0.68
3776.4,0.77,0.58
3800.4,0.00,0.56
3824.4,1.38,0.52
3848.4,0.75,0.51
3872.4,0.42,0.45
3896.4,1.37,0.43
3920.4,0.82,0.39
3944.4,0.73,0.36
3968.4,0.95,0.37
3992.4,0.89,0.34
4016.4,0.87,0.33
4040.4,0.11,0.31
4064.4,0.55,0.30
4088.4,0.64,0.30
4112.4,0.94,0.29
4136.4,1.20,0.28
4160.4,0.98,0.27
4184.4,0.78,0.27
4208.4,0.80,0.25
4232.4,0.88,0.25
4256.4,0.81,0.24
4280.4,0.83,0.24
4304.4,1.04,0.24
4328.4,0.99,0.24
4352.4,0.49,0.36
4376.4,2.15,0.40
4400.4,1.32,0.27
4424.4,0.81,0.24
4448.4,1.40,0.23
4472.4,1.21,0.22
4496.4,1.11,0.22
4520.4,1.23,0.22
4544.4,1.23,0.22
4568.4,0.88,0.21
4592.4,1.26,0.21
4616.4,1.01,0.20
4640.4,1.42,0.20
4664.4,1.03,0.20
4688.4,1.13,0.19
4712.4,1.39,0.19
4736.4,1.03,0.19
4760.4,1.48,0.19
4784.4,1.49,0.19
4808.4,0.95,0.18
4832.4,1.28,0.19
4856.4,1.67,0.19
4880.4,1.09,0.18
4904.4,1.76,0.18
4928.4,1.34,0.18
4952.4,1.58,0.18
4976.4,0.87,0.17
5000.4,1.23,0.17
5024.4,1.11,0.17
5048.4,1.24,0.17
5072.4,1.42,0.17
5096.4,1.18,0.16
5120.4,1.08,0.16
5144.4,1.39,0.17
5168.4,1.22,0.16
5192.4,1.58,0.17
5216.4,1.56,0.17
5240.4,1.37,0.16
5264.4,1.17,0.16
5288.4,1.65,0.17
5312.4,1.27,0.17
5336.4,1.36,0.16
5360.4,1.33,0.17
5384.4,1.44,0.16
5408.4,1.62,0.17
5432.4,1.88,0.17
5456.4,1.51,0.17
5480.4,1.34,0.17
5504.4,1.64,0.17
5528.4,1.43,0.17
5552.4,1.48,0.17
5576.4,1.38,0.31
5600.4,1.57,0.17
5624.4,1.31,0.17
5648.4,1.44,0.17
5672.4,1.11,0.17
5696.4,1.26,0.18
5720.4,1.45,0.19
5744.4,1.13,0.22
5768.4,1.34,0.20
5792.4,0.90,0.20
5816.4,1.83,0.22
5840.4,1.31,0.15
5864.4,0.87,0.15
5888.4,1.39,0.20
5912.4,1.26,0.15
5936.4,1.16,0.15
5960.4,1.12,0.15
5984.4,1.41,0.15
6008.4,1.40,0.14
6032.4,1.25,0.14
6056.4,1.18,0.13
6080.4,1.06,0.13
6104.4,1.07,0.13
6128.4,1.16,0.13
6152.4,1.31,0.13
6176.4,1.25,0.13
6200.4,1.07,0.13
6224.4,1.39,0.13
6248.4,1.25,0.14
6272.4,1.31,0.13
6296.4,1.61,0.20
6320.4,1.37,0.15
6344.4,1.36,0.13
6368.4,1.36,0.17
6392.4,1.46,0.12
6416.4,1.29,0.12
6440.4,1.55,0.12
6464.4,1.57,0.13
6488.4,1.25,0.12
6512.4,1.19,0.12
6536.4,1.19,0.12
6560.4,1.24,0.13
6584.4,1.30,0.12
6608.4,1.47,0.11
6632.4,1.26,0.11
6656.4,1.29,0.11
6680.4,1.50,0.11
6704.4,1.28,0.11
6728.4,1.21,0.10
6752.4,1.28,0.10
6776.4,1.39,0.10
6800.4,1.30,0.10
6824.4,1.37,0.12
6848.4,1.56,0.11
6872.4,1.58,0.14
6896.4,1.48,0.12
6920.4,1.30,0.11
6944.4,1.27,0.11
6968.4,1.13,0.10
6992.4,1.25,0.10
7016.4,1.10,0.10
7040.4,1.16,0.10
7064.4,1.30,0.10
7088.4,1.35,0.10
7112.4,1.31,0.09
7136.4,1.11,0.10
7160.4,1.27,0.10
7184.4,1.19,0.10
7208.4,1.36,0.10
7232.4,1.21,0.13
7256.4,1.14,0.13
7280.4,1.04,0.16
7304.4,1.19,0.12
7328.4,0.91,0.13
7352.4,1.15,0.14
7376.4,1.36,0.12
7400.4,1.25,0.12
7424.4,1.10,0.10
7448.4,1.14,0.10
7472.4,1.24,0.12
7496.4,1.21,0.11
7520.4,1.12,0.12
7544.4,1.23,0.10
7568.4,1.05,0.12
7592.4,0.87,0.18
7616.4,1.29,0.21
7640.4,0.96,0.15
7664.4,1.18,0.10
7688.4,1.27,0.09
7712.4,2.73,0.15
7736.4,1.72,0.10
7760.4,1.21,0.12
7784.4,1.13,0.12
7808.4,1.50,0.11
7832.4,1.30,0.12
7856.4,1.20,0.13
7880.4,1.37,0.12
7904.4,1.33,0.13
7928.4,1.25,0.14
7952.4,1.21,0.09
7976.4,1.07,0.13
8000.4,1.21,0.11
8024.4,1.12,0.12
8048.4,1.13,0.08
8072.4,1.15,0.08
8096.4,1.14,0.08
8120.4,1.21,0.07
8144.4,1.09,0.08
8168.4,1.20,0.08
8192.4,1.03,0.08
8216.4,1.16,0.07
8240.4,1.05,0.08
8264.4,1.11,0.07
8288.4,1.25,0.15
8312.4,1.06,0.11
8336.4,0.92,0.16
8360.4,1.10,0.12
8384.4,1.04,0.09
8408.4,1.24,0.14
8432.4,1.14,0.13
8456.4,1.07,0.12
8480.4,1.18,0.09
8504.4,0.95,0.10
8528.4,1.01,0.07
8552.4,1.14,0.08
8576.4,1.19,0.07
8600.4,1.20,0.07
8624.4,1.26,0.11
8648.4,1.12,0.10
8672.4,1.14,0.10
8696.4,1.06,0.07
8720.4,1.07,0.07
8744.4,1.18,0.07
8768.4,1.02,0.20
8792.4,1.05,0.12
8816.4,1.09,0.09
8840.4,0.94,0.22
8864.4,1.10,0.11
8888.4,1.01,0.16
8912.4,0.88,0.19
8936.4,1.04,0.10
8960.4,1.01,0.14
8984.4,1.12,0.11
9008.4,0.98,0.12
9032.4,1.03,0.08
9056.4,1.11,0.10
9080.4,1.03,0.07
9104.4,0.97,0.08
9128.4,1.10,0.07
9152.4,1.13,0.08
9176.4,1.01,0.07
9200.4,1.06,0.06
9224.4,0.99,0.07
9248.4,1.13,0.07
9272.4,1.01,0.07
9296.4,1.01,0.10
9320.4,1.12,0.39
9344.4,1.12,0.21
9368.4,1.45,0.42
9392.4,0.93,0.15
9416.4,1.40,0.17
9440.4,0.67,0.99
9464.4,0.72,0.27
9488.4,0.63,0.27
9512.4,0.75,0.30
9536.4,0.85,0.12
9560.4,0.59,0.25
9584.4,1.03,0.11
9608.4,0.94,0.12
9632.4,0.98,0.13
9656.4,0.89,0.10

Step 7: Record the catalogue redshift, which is 0.174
